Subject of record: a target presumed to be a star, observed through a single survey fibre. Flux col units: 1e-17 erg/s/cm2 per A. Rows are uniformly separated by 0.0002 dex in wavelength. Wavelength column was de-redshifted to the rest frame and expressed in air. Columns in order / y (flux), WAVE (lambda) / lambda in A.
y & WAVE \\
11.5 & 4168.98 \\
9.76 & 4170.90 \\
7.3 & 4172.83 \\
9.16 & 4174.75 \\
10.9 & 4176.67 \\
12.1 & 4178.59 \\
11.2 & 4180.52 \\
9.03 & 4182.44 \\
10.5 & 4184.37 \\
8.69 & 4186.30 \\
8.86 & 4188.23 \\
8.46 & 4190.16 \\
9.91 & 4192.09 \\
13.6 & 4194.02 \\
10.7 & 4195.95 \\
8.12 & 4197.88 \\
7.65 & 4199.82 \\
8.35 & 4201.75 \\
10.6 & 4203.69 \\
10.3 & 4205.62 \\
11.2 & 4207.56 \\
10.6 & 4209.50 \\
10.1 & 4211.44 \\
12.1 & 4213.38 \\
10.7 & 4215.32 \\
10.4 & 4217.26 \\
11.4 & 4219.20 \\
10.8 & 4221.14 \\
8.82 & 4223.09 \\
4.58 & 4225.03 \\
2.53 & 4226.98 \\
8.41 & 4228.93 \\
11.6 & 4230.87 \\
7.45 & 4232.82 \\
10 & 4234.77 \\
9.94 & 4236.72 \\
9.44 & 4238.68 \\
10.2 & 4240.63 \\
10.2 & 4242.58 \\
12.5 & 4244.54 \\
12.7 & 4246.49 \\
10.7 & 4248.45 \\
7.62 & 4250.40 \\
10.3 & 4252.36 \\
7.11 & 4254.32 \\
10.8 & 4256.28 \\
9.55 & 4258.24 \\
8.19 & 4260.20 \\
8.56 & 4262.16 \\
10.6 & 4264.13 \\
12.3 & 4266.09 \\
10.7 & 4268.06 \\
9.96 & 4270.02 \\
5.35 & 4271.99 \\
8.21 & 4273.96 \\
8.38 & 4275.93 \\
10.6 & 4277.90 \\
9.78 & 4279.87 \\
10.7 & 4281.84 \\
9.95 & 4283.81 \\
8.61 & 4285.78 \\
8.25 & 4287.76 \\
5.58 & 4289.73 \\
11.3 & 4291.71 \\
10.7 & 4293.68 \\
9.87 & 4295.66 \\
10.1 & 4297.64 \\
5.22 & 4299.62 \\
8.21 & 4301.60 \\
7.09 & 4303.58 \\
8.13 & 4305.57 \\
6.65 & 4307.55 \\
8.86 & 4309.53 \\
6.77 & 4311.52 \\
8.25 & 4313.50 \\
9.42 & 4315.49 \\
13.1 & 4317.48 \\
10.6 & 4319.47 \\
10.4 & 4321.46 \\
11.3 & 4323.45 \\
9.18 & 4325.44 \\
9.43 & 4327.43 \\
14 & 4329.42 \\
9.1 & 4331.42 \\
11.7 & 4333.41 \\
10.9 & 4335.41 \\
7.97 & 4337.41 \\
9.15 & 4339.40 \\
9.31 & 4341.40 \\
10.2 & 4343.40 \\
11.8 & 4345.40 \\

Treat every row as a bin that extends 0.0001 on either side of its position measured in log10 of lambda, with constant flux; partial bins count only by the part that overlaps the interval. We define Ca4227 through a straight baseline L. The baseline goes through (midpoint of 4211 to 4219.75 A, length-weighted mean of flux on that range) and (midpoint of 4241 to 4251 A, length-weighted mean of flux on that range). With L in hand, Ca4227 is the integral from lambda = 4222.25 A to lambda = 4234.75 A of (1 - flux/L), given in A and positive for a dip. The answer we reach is 4.0 A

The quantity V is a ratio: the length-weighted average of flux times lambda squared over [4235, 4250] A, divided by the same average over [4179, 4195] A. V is 1.08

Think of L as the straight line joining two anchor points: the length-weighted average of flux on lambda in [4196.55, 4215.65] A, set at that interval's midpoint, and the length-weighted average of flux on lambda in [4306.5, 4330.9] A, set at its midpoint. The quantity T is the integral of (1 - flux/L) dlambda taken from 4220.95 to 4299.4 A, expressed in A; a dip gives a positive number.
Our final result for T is 4.9 A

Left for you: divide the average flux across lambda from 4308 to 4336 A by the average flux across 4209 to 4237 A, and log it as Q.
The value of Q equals 1.10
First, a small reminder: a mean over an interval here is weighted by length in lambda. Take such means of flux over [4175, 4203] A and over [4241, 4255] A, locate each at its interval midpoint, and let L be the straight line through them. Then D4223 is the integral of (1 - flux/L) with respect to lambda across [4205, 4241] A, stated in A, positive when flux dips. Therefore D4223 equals 2.1 A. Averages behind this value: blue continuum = 9.85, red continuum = 10.2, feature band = 9.48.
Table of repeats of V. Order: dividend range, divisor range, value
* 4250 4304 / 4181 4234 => 0.99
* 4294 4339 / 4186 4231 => 1.04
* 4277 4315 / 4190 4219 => 0.88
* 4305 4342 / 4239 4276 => 1.03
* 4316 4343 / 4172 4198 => 1.12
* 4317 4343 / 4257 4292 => 1.16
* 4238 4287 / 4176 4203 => 1.02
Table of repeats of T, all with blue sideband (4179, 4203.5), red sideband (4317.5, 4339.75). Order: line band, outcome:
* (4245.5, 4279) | 1.95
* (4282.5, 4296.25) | 1.43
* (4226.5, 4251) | 0.76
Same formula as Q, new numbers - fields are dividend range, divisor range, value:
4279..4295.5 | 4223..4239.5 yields 1.17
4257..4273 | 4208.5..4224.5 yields 0.90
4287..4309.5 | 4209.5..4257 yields 0.86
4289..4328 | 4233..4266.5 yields 0.91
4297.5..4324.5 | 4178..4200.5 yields 0.89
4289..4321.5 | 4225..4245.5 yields 0.98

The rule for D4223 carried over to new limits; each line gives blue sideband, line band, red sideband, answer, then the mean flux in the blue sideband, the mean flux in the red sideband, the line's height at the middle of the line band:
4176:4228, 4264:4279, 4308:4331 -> 0.7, 9.7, 10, 9.89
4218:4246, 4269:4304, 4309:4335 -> 3.6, 9.21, 10.2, 9.81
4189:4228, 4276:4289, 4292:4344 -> 0.0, 9.54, 9.47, 9.49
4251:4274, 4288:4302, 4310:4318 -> 0.7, 9.32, 9.13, 9.2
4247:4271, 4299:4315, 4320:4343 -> 4.1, 9.76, 10.2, 10.1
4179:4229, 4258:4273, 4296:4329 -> -0.2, 9.57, 9.03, 9.26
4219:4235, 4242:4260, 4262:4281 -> -2.5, 8.18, 9.49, 8.89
